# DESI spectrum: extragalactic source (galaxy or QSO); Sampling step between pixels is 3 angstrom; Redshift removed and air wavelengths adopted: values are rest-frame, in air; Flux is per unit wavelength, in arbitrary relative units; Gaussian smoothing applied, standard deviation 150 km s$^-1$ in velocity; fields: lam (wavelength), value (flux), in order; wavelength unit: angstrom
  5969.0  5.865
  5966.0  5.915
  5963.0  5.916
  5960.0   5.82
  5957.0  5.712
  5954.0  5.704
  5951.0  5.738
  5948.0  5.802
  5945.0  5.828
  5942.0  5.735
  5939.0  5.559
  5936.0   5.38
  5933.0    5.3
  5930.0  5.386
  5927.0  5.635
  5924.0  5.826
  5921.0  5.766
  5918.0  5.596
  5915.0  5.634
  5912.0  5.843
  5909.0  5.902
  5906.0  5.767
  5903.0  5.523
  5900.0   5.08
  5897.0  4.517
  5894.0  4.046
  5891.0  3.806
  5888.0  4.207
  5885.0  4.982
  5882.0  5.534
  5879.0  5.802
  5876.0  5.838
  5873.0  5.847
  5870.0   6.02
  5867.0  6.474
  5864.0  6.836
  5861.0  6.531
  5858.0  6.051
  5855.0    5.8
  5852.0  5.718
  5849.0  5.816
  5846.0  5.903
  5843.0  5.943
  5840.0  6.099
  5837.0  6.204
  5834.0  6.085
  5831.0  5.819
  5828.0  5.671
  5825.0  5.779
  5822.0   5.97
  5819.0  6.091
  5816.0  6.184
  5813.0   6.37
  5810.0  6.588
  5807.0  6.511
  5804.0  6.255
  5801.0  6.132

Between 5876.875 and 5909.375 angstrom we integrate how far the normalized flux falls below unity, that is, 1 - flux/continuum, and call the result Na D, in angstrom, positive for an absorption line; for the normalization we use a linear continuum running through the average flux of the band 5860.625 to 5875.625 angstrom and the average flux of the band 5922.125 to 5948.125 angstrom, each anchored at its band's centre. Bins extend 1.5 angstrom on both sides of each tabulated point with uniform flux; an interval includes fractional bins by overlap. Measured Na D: 5.54 angstrom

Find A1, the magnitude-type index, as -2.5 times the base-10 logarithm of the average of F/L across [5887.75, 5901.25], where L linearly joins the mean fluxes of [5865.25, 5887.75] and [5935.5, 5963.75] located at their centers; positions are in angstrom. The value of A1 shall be 0.30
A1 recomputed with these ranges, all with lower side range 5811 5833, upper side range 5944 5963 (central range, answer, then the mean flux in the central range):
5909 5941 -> 0.04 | 5.61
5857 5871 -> -0.08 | 6.41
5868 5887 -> 0.05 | 5.65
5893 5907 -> 0.18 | 4.99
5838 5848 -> 0.00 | 5.98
